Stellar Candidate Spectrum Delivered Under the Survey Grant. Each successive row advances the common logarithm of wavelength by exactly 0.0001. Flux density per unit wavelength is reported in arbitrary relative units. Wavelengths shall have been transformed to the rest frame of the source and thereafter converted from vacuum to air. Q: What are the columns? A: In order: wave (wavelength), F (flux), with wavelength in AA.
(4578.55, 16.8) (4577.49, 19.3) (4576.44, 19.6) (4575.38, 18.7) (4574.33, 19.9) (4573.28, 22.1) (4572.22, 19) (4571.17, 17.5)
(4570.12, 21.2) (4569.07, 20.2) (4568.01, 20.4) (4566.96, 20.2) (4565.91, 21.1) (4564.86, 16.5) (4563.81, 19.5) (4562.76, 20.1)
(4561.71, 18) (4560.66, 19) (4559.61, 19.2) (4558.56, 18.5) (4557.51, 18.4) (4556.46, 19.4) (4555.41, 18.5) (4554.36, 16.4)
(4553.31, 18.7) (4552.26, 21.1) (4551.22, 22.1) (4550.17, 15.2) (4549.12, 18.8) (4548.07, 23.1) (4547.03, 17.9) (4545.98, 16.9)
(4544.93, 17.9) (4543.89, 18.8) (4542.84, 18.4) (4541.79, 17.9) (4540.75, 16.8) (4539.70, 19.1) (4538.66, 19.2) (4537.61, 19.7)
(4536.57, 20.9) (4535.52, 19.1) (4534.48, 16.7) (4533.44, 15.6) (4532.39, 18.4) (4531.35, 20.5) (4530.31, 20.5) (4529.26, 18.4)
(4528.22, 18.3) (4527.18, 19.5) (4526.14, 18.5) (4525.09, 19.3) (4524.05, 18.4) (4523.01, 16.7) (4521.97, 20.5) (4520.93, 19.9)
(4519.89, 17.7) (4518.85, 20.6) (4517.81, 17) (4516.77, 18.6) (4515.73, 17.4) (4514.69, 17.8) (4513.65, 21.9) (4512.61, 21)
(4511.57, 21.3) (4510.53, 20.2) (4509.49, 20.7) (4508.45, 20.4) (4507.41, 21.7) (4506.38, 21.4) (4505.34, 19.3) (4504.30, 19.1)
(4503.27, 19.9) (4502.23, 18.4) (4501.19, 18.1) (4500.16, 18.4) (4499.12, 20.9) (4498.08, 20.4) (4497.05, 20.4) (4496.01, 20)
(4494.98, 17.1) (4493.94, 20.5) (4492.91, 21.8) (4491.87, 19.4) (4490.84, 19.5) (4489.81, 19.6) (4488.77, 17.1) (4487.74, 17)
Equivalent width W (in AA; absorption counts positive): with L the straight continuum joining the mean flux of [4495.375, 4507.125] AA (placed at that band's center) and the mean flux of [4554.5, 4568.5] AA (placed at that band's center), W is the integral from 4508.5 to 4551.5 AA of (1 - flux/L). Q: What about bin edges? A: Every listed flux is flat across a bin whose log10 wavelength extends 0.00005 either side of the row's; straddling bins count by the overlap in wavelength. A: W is 1.0 AA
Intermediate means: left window 19.7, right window 19.1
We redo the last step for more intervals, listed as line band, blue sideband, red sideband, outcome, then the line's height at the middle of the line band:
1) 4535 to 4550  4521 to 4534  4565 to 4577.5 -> 0.3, 19.1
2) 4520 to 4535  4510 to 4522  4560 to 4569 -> 0.6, 19.4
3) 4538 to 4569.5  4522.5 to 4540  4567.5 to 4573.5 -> 0.8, 19.4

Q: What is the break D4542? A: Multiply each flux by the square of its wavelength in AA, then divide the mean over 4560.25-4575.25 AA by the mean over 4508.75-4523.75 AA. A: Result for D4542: 1.04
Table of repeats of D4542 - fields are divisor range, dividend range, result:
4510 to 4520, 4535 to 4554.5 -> 0.99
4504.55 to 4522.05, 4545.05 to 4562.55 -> 0.97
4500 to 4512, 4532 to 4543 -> 0.93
